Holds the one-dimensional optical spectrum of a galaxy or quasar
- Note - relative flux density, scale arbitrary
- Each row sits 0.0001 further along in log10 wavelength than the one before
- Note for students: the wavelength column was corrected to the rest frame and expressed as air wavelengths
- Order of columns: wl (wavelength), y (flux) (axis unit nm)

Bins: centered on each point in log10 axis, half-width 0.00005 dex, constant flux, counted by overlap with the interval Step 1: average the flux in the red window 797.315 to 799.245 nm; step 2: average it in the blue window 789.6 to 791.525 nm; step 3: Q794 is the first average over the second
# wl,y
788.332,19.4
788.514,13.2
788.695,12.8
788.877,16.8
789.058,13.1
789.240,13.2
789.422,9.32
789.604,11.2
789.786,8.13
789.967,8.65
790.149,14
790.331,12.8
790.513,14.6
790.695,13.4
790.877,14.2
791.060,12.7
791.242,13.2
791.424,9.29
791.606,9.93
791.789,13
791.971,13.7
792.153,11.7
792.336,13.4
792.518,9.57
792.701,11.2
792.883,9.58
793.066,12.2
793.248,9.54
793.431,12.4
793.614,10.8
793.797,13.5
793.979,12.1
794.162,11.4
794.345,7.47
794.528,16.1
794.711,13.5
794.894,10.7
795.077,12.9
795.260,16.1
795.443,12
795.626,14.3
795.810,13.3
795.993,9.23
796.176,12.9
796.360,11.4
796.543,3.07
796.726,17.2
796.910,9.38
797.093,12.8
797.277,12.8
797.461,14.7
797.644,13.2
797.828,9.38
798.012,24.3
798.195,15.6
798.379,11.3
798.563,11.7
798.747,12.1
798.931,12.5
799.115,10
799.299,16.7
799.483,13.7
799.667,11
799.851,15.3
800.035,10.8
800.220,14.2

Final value 1.1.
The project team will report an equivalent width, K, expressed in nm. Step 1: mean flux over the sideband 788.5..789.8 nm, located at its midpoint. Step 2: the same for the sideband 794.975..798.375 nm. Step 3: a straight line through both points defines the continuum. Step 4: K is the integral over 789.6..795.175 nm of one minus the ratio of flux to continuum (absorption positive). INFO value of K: 0.35 nm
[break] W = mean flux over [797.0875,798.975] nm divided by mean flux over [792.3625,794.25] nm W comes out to 1.2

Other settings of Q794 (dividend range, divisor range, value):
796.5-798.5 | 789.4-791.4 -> 1.11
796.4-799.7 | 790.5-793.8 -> 1.08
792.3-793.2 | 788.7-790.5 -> 0.91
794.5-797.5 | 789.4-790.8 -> 1.06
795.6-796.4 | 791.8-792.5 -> 0.96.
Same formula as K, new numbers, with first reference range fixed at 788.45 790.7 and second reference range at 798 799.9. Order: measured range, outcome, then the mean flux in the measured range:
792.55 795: 0.26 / 11.5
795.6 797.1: 0.22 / 11.3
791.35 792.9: 0.16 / 11.4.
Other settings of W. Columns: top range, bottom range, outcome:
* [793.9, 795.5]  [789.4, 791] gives 1.05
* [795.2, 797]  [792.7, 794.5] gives 1.06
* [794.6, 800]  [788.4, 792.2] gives 1.04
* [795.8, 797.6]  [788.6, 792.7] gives 0.96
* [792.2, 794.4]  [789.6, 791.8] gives 0.94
